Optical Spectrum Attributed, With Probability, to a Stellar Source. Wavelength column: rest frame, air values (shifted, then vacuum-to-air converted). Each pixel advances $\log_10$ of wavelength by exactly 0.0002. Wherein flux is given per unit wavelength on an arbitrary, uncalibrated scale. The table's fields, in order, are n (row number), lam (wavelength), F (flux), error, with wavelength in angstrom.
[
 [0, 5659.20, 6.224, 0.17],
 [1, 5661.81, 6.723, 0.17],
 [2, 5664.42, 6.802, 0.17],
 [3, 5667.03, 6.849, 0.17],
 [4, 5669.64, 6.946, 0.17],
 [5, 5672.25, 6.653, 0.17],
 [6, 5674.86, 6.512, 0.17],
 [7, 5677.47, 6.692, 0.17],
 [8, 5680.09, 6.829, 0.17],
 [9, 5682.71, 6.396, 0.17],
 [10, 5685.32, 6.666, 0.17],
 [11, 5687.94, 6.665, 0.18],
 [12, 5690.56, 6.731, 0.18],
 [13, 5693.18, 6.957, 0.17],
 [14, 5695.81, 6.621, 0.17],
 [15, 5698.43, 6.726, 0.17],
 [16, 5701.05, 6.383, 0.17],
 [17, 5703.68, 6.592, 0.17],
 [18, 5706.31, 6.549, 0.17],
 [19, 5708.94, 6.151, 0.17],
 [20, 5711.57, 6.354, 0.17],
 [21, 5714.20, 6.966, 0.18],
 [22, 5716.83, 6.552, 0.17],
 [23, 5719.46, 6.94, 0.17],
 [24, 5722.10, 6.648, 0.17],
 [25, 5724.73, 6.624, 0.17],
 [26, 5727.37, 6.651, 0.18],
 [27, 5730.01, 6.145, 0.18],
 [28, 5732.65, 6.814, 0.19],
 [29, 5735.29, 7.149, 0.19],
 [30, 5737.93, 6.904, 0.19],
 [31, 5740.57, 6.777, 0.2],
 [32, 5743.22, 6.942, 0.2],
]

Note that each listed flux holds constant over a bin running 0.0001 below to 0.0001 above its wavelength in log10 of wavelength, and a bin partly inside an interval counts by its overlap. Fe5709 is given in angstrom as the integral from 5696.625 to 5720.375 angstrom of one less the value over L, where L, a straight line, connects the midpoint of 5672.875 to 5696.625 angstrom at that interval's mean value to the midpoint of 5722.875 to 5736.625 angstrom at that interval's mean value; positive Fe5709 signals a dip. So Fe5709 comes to 0.4 angstrom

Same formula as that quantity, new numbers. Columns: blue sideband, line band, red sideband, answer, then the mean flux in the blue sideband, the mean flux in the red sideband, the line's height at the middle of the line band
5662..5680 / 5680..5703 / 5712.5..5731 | 0.19 angstrom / 6.75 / 6.65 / 6.71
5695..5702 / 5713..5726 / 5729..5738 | -0.11 angstrom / 6.59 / 6.75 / 6.69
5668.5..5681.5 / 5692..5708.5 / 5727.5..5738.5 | 0.28 angstrom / 6.72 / 6.73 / 6.73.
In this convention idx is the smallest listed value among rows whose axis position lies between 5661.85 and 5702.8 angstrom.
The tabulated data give 6.383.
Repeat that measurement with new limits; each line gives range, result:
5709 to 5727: 6.354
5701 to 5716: 6.151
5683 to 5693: 6.665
